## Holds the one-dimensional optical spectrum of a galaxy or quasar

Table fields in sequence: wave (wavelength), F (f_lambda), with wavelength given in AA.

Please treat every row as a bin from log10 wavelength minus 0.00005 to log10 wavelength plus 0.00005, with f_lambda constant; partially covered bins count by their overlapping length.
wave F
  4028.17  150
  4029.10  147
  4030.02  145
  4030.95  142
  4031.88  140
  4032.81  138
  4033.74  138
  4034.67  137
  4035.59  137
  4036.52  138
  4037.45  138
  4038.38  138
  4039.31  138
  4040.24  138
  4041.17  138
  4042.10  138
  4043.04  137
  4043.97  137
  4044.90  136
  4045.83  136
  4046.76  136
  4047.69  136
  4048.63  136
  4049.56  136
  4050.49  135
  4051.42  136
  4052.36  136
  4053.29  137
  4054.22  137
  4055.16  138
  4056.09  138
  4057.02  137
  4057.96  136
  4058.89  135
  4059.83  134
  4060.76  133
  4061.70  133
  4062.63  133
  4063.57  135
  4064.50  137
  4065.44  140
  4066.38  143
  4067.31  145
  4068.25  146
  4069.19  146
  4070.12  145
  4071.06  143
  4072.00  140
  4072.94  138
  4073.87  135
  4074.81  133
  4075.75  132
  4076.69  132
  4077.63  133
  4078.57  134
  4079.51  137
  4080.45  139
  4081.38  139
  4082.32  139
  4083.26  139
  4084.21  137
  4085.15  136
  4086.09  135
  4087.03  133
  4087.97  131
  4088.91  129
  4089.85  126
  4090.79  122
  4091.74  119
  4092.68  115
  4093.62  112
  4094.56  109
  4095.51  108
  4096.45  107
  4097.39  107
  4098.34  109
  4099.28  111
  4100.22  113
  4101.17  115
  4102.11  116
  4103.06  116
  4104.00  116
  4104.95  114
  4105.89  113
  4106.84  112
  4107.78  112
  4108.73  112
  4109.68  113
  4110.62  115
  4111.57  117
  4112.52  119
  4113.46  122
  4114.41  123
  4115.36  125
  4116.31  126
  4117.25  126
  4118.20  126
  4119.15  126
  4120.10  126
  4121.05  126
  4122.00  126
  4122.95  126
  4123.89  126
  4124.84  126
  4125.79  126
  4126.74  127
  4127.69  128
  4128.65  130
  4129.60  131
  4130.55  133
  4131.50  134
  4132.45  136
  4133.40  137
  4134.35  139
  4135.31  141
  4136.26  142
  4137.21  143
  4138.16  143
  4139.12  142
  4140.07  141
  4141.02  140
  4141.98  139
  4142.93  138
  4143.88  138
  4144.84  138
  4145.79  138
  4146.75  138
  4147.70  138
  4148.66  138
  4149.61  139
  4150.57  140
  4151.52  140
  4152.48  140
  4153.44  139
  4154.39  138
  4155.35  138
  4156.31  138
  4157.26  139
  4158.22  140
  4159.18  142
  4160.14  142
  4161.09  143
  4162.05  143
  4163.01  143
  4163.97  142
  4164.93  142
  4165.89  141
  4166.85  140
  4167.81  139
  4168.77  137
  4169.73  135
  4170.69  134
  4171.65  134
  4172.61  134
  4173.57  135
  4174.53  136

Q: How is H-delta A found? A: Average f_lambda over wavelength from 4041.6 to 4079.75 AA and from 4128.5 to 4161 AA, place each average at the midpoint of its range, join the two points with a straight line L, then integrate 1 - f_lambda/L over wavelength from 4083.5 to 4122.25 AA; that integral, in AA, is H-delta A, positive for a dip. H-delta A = 5.1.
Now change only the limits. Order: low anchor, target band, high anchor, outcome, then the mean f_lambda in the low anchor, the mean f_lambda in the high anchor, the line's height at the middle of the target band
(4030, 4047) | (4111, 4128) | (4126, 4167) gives 1.7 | 138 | 139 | 138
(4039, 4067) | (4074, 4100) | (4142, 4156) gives 2.1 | 137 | 139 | 137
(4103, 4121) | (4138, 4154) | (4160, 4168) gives -0.6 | 119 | 142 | 134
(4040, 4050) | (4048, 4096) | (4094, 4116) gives -2.8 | 137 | 114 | 127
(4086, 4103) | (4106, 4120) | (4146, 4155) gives 0.5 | 117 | 139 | 124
